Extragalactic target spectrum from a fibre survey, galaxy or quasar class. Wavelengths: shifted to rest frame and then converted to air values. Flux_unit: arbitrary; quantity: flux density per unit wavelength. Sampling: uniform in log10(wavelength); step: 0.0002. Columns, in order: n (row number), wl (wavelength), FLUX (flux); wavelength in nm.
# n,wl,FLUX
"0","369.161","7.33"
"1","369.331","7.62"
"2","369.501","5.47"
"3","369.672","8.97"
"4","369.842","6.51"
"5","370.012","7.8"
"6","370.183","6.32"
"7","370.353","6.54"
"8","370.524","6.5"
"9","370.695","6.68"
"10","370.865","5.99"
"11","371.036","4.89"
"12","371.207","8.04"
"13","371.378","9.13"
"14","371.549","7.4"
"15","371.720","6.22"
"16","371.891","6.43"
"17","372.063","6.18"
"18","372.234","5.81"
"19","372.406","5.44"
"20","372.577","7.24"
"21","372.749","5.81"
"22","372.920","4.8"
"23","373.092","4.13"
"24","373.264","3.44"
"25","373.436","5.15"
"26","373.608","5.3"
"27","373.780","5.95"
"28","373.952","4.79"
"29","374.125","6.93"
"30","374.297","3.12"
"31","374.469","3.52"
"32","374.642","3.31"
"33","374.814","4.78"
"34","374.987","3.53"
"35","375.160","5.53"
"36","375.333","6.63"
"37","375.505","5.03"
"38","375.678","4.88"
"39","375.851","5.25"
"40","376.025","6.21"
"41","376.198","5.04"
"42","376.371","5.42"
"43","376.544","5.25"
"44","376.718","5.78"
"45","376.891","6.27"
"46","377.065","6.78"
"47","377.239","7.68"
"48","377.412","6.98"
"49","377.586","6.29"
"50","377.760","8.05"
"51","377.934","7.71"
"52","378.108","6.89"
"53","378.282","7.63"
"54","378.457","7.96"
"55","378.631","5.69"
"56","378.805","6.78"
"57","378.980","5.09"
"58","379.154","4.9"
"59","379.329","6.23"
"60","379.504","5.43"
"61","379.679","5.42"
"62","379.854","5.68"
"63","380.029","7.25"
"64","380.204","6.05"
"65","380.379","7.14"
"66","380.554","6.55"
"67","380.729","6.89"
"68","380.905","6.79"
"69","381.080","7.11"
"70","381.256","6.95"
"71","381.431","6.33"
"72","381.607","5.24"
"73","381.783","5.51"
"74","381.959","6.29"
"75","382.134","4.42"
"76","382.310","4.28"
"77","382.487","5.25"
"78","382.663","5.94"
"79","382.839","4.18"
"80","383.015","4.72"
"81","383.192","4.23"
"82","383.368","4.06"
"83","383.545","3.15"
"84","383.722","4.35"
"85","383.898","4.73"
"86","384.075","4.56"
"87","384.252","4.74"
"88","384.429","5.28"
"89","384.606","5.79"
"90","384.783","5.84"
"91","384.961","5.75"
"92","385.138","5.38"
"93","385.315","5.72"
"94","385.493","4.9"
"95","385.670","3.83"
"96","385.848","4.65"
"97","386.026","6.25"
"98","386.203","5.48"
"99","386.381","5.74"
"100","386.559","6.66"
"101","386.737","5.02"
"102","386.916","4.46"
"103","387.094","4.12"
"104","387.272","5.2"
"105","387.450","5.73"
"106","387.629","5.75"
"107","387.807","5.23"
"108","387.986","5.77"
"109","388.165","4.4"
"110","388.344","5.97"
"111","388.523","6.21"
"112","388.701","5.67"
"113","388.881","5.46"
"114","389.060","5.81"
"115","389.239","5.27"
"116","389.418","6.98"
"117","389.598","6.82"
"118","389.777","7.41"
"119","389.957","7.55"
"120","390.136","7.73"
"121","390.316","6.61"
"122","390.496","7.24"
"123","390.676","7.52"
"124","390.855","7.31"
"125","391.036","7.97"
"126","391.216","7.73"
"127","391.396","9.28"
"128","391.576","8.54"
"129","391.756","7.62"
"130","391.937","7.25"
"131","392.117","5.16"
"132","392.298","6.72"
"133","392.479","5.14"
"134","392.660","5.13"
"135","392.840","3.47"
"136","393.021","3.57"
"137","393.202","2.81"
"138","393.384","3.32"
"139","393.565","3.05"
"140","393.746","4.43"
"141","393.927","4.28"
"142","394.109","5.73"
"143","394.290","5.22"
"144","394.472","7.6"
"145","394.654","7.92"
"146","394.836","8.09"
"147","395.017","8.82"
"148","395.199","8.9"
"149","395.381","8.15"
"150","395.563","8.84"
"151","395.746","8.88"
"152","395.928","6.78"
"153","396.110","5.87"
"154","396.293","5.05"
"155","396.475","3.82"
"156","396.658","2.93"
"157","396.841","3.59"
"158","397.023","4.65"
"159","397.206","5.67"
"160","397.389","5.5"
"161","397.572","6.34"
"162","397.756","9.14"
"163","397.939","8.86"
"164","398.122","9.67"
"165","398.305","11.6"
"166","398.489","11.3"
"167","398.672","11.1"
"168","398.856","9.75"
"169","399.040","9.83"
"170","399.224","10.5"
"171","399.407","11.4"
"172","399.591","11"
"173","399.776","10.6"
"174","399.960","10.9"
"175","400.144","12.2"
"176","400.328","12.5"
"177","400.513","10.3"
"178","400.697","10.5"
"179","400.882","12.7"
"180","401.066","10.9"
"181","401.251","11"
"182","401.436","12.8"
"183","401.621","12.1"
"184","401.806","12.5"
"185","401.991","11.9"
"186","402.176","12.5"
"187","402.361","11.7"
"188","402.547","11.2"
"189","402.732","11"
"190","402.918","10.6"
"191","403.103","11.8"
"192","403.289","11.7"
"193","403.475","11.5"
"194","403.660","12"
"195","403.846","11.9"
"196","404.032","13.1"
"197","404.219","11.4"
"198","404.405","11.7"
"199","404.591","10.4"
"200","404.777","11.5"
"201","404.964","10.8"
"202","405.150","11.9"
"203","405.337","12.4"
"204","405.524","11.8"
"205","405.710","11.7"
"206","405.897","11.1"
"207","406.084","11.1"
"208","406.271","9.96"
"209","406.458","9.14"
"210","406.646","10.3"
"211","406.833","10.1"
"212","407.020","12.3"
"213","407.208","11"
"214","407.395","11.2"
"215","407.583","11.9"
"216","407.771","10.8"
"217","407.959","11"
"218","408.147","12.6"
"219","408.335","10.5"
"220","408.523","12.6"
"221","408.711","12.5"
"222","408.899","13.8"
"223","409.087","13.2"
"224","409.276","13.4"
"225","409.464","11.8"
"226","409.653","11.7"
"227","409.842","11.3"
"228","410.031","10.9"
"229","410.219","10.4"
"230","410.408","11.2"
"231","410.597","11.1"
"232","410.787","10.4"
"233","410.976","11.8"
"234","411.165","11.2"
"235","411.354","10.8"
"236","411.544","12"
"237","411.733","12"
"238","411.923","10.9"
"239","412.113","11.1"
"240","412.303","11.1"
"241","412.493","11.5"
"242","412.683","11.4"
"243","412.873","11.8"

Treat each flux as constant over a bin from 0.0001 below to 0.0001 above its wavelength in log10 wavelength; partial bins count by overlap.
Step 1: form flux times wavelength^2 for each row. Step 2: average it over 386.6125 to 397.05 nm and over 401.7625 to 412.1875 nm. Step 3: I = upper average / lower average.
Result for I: 2.0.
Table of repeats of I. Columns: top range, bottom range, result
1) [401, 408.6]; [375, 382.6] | 2.13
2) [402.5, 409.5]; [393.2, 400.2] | 1.59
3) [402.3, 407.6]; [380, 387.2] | 2.34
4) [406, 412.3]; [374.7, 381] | 2.17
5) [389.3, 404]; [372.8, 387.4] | 1.67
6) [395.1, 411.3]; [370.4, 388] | 2.11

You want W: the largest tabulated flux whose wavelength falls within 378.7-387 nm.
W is 7.25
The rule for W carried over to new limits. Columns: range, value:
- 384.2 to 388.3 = 6.66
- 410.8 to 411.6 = 12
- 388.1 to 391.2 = 7.97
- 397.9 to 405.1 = 13.1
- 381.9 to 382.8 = 6.29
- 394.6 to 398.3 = 9.67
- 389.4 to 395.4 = 9.28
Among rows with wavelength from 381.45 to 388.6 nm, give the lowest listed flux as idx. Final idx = 3.15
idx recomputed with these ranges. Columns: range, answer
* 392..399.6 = 2.81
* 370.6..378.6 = 3.12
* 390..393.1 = 3.47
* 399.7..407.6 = 9.14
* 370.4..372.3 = 4.89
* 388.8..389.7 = 5.27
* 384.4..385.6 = 4.9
